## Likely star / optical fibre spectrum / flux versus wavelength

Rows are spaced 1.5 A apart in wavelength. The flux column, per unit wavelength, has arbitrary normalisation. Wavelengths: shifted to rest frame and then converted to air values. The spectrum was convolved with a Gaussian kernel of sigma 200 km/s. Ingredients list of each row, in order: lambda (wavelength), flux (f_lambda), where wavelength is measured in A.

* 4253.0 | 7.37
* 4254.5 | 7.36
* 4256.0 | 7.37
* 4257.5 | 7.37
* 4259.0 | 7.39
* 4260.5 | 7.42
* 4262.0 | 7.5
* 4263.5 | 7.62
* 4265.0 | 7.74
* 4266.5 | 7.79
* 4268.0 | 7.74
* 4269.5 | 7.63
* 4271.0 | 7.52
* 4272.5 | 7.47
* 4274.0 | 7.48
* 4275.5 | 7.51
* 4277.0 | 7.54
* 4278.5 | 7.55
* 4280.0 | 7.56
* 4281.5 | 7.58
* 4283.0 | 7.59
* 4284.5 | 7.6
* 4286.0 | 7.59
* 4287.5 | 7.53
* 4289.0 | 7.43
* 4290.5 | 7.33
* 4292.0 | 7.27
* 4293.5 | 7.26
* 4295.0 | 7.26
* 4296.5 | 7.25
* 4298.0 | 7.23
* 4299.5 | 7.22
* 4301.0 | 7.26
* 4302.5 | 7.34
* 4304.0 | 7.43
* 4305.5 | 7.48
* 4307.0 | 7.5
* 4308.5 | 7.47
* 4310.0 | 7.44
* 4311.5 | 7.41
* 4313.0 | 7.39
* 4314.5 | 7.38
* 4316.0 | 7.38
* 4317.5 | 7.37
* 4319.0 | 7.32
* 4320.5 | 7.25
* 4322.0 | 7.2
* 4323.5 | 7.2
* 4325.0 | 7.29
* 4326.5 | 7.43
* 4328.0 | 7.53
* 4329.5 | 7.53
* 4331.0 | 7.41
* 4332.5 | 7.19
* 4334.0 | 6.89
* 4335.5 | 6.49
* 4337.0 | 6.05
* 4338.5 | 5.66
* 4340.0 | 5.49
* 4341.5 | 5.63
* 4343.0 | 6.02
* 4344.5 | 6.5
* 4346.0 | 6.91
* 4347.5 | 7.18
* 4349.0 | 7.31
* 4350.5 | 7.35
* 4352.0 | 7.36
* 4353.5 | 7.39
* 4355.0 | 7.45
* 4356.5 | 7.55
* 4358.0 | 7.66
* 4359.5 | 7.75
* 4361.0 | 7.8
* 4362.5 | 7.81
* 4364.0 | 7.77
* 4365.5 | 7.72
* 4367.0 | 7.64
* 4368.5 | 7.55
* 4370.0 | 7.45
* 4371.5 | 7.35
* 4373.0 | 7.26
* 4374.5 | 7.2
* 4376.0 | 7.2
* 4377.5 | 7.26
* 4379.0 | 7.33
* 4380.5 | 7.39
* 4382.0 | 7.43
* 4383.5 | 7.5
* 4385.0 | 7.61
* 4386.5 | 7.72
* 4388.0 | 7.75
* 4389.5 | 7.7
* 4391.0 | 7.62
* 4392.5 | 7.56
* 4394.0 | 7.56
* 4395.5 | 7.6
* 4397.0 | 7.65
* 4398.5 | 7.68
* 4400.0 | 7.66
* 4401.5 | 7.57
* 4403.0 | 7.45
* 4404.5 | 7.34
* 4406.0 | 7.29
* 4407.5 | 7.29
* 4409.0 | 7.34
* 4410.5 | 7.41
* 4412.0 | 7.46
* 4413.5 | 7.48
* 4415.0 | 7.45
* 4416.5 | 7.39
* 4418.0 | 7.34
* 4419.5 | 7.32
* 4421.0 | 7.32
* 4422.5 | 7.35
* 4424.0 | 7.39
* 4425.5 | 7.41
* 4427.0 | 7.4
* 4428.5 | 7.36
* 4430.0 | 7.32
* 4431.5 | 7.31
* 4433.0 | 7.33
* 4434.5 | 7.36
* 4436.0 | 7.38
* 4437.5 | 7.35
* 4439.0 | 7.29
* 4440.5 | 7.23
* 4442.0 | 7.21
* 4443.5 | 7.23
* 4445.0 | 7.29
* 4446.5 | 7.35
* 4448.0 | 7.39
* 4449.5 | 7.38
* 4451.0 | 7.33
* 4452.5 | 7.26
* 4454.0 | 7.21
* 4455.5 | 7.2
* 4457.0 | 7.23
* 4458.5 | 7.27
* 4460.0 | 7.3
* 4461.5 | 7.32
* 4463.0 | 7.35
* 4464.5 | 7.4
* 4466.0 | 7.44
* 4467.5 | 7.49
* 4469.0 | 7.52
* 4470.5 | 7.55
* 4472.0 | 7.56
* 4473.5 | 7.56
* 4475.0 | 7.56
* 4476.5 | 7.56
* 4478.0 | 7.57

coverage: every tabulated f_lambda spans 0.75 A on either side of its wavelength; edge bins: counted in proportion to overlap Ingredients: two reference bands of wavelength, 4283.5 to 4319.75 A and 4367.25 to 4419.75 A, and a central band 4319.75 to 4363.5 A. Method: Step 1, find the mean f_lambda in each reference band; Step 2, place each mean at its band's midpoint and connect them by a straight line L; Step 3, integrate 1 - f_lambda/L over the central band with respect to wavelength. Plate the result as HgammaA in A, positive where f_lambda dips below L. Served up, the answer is 2.2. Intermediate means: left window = 7.38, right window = 7.46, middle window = 7.05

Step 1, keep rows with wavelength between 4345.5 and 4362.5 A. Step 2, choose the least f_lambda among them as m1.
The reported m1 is 6.91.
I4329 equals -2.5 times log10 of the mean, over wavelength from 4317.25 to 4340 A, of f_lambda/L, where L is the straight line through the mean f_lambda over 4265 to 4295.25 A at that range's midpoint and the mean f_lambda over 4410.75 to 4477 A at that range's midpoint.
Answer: 0.07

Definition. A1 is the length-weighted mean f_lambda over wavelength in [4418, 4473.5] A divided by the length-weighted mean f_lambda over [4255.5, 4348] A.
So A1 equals 1.01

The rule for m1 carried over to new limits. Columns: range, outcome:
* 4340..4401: 5.49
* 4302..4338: 6.05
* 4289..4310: 7.22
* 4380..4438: 7.29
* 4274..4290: 7.43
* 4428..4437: 7.31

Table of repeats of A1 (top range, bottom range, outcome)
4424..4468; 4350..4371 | 0.97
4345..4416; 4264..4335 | 1.01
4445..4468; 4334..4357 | 1.10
